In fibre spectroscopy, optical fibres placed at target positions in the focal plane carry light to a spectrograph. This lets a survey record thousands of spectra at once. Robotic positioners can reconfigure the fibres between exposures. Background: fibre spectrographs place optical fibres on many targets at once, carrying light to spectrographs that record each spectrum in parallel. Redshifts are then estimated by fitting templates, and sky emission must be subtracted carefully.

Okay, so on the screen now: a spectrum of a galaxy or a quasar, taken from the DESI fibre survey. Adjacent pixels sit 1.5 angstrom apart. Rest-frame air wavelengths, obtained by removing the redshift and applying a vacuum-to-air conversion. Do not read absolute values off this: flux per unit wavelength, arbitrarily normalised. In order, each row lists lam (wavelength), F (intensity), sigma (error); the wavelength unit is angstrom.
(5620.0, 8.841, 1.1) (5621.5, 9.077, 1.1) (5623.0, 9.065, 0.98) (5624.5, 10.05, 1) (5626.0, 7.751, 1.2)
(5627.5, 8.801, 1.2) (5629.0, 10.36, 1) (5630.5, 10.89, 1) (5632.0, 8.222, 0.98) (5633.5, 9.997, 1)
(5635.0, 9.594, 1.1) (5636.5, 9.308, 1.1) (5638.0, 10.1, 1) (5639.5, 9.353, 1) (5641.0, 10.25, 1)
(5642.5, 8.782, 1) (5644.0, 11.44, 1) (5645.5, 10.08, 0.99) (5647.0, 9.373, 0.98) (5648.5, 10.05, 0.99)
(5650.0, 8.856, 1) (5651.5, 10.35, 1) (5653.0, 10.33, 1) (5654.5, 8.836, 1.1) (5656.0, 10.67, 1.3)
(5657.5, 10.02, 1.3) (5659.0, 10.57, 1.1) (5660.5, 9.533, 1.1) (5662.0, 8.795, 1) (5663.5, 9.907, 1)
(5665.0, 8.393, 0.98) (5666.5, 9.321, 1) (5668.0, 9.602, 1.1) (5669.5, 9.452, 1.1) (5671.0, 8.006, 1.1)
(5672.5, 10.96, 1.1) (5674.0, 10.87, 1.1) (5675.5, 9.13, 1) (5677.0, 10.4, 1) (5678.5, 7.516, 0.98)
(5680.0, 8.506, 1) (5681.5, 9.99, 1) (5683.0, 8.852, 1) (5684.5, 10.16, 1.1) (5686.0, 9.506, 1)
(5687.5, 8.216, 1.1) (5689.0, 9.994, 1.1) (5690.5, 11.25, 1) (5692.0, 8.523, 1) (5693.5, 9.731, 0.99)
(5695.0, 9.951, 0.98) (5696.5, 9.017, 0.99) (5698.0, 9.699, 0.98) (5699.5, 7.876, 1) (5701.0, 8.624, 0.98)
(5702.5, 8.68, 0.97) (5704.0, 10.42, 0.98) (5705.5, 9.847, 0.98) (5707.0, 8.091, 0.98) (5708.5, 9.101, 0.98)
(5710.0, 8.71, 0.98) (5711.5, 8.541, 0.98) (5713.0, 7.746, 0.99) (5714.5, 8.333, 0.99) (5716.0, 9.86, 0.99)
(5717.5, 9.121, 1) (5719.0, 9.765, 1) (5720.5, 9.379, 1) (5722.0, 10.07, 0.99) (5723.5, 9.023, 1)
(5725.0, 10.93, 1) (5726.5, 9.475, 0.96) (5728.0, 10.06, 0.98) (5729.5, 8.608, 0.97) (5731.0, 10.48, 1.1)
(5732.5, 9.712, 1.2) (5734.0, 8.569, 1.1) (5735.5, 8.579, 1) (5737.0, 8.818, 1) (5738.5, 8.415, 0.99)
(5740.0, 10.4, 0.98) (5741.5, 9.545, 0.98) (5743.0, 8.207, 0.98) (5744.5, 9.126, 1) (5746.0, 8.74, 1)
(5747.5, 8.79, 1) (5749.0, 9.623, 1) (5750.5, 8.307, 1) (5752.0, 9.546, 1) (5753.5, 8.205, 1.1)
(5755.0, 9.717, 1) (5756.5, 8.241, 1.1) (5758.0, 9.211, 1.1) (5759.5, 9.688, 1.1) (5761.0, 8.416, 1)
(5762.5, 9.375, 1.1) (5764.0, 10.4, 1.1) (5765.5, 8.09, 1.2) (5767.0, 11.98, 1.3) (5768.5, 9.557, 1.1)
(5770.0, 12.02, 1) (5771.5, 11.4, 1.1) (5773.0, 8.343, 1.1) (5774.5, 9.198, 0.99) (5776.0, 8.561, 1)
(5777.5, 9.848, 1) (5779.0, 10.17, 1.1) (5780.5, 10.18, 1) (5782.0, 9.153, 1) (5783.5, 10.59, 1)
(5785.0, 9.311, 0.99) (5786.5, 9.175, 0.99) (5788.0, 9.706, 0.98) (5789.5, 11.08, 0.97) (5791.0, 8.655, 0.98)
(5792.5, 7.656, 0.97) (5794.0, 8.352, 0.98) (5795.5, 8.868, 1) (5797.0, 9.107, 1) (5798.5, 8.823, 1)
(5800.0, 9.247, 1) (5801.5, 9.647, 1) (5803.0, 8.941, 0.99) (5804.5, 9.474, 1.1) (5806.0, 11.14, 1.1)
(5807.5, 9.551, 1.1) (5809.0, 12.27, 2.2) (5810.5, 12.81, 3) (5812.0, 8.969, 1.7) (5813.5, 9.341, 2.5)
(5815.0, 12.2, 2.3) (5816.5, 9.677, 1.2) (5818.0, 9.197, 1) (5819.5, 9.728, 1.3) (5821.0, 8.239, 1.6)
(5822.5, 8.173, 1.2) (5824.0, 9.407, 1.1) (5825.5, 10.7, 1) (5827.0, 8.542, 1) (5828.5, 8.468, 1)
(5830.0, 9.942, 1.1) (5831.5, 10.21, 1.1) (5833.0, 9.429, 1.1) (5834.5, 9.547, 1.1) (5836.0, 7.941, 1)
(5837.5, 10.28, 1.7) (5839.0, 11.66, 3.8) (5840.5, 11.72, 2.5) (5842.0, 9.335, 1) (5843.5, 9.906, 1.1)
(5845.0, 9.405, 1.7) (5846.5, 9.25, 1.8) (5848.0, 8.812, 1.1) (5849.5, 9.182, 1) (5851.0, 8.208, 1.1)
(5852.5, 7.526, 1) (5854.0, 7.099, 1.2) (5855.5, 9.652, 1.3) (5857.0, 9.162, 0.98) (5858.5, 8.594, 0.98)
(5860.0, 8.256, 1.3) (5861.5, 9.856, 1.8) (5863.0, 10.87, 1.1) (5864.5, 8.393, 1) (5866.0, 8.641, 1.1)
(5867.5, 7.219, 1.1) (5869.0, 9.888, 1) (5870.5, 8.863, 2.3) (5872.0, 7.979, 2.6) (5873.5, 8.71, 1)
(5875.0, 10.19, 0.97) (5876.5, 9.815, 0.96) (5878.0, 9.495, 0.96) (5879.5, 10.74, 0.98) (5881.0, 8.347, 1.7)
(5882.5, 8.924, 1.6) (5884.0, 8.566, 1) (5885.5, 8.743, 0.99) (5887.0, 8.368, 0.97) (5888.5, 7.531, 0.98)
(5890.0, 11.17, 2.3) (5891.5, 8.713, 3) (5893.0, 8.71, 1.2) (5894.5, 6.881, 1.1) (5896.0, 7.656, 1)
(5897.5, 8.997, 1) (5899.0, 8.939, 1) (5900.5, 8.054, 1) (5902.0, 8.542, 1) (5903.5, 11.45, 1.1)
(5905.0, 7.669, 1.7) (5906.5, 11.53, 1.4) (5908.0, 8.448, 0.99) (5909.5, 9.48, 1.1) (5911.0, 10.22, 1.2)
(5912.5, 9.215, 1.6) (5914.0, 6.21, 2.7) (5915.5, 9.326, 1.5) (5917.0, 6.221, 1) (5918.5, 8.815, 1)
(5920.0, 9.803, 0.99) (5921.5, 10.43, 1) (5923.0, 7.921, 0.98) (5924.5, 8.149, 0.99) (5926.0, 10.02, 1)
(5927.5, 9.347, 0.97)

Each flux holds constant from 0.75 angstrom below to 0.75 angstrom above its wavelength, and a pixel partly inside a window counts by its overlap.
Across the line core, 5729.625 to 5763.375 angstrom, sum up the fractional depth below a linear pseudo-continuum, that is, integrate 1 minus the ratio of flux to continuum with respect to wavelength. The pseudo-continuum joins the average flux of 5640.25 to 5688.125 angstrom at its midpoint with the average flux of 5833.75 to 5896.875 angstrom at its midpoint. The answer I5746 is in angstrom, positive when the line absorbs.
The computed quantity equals 1.1 angstrom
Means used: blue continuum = 9.59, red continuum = 9.04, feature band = 9.07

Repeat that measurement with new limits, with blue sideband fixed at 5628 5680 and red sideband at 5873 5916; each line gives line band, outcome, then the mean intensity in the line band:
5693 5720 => 1.3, 9.06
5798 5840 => -2.7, 9.79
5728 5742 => 0.2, 9.27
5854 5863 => 0.0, 9.08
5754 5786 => -1.1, 9.67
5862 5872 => 0.2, 8.93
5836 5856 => -0.4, 9.33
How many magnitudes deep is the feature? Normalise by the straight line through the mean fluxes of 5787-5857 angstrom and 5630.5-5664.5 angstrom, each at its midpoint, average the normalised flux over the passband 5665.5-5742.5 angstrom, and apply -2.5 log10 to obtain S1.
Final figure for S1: 0.04 mag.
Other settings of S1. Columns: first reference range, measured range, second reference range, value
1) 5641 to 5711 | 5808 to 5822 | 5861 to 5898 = -0.13 mag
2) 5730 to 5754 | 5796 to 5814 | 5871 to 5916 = -0.11 mag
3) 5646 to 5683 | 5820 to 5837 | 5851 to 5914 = -0.01 mag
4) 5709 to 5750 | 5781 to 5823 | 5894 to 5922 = -0.07 mag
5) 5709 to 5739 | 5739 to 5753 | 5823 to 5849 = 0.02 mag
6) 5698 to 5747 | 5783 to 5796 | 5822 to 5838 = 0.00 mag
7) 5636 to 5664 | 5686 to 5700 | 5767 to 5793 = 0.05 mag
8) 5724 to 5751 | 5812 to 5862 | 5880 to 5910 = -0.04 mag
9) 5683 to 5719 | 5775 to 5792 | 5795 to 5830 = -0.01 mag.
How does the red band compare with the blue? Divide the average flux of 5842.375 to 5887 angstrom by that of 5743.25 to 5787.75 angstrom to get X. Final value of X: 0.95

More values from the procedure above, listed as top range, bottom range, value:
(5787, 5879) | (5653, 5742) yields 1.00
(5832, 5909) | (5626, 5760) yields 0.97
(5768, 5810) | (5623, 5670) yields 1.00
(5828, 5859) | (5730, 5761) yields 1.03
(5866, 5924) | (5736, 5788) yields 0.94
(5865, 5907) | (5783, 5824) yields 0.93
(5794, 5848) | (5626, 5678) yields 1.00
